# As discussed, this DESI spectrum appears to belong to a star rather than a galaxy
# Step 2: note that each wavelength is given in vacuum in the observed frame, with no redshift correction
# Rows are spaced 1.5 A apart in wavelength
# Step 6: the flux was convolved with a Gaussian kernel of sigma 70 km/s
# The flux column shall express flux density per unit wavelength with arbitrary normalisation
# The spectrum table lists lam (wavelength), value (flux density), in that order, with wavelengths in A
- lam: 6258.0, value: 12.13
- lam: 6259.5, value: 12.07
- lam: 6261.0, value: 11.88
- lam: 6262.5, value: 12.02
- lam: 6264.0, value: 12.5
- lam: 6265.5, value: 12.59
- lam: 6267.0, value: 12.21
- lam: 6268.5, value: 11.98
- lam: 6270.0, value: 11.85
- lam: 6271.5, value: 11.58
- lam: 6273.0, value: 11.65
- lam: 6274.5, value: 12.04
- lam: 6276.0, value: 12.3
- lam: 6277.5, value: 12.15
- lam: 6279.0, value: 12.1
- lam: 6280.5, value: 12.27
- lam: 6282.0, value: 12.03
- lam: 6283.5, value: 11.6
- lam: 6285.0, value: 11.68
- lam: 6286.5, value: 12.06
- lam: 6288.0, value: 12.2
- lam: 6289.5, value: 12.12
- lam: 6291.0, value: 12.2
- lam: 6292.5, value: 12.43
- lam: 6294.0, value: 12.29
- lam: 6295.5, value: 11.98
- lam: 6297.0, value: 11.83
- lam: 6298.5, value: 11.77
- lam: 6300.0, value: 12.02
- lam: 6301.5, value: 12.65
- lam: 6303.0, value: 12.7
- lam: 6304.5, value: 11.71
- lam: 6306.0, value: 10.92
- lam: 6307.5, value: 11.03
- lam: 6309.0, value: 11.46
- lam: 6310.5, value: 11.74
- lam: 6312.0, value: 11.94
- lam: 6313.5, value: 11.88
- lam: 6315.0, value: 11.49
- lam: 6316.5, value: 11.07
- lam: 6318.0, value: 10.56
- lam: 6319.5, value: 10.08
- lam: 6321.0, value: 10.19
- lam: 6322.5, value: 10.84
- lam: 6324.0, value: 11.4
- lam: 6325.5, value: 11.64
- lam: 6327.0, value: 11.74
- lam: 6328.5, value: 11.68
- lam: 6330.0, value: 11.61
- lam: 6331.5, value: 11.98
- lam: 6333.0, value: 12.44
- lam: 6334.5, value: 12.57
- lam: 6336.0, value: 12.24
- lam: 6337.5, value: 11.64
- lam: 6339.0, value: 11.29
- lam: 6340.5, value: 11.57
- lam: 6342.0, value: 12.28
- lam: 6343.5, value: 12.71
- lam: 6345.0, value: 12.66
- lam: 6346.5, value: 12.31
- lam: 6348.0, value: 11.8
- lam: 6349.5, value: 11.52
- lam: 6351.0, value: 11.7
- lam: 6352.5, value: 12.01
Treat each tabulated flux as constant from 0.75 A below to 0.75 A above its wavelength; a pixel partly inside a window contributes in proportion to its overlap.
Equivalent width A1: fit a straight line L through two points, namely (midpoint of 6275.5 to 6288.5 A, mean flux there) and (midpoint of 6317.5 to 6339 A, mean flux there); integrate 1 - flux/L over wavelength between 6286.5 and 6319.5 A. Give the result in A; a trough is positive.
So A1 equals 0.0 A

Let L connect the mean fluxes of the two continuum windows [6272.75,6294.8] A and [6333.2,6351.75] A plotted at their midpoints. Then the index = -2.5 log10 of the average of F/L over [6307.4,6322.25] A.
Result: 0.09 mag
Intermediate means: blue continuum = 12.1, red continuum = 12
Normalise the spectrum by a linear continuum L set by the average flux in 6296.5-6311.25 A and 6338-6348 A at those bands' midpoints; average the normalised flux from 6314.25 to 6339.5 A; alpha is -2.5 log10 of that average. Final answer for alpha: 0.05 mag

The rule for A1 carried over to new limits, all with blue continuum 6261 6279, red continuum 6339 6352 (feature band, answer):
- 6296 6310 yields 0.3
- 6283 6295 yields 0.0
